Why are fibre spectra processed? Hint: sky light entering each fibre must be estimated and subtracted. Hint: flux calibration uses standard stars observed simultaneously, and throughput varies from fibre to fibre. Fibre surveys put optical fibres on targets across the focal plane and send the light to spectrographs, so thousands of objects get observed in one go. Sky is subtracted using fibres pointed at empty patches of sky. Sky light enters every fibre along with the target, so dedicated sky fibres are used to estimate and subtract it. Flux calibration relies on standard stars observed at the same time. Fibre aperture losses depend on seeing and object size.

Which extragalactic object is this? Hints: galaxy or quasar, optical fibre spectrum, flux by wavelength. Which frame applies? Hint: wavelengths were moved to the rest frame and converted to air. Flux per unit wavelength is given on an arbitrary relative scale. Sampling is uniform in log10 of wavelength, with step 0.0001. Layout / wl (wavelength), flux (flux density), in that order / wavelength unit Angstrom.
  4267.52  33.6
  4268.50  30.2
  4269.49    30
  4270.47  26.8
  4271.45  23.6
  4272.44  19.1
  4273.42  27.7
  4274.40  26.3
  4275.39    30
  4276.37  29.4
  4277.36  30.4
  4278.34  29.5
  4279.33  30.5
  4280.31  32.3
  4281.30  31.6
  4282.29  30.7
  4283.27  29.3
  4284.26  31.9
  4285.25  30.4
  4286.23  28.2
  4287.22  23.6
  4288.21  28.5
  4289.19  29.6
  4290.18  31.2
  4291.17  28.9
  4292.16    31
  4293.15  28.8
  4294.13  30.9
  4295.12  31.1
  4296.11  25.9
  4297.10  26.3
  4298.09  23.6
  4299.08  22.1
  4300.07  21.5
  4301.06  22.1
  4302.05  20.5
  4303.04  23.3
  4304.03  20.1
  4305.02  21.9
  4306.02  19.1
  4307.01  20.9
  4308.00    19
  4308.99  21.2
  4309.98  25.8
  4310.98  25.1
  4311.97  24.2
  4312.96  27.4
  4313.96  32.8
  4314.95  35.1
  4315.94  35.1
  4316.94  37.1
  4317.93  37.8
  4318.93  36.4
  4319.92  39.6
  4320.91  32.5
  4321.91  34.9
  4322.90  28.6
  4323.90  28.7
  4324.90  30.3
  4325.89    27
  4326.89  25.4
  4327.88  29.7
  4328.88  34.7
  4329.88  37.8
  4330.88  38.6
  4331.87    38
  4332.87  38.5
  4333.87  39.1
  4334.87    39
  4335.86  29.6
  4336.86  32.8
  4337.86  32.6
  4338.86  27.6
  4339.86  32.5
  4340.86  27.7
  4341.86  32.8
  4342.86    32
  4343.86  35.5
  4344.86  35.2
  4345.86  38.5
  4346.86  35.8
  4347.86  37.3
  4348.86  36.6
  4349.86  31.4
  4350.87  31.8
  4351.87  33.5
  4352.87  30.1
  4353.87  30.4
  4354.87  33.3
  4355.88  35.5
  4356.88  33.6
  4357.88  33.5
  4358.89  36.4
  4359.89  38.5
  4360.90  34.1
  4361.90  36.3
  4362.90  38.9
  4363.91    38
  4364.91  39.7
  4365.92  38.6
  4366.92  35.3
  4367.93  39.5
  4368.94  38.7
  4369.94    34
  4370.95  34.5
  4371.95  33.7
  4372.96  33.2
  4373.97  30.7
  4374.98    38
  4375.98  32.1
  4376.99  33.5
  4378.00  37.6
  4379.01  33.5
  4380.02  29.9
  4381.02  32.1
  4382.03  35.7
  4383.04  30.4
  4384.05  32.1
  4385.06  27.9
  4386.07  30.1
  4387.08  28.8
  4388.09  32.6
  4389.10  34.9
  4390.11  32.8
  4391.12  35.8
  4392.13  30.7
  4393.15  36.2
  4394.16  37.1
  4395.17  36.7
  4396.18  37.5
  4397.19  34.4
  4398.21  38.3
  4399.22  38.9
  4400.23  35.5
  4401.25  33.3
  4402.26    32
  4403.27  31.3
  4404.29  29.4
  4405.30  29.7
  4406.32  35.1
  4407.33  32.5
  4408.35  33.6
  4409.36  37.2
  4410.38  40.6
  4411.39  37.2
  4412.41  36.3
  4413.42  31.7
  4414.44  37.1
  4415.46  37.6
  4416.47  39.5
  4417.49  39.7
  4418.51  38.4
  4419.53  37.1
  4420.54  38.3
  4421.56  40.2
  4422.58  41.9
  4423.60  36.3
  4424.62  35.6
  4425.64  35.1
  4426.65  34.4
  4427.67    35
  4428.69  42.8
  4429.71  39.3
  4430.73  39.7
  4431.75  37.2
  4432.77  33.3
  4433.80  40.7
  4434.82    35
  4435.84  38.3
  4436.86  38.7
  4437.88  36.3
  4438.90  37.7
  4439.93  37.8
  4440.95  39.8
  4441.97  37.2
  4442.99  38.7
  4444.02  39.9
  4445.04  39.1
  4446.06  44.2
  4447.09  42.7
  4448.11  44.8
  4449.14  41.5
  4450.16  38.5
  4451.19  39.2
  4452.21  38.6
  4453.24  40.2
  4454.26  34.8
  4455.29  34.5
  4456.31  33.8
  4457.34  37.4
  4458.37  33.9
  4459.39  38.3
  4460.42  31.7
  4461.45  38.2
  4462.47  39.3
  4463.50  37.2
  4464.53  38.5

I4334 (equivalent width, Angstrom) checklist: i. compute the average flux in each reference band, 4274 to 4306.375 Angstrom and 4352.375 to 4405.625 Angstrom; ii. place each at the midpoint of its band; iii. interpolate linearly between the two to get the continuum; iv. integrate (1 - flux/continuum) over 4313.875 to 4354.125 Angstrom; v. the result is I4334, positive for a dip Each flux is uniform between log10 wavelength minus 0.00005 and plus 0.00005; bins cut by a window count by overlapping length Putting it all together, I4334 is -3.9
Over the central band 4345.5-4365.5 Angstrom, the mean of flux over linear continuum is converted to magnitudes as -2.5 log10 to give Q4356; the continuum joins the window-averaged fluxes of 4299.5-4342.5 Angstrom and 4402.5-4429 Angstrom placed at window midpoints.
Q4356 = -0.10 mag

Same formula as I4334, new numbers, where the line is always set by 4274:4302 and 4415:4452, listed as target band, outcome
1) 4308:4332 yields -0.68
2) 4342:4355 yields -0.54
